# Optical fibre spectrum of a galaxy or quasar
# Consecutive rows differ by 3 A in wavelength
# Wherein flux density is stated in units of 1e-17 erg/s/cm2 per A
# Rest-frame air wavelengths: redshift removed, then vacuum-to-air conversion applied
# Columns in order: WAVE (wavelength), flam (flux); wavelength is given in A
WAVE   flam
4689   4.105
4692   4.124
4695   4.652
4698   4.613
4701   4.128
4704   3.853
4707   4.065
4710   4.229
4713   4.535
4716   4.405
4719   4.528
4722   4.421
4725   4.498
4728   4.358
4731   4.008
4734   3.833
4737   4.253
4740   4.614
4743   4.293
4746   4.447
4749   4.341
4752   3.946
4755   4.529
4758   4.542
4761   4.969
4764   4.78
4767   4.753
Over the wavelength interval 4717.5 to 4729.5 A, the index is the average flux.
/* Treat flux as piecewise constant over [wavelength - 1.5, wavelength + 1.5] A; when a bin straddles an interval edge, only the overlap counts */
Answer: 4.45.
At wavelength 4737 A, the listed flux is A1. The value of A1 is 4.253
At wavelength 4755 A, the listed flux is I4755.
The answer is 4.529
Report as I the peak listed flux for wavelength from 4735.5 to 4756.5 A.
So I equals 4.614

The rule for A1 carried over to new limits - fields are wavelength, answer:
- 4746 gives 4.447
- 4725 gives 4.498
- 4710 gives 4.229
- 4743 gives 4.293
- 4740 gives 4.614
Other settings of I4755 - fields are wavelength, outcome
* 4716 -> 4.405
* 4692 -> 4.124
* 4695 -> 4.652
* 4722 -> 4.421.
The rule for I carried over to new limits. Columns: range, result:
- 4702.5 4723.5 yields 4.535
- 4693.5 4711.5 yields 4.652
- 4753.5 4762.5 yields 4.969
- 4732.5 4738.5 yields 4.253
